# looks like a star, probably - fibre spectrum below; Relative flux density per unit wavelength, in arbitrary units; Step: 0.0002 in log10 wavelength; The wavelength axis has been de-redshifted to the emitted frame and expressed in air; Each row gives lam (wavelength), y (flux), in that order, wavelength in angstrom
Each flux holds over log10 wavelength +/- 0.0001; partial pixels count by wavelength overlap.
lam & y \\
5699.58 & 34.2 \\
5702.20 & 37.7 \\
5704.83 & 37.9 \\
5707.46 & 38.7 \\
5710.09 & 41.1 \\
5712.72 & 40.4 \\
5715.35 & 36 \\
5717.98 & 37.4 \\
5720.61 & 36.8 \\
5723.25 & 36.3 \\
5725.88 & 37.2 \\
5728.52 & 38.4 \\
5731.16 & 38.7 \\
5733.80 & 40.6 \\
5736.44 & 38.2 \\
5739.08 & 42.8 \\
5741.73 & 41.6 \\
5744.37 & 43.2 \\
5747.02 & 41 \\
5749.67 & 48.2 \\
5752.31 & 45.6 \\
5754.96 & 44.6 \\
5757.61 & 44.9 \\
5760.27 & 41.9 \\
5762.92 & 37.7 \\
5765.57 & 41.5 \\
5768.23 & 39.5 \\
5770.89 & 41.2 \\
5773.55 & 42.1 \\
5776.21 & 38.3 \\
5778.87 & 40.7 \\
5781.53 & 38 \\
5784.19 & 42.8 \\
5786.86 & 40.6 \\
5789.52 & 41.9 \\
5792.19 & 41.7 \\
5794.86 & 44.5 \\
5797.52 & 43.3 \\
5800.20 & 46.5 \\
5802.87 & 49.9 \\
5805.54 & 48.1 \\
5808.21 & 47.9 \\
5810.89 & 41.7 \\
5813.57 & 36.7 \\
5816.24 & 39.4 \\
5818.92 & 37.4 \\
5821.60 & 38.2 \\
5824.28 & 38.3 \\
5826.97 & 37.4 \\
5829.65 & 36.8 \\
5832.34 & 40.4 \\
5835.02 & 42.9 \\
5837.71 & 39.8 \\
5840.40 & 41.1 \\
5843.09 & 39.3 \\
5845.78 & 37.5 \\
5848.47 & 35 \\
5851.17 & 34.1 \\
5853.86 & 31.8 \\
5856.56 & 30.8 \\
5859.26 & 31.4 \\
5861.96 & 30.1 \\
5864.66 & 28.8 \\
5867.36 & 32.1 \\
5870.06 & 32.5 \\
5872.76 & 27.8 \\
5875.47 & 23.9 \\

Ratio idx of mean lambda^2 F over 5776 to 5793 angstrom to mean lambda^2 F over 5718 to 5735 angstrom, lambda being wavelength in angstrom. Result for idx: 1.1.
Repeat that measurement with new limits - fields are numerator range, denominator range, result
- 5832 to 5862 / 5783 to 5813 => 0.83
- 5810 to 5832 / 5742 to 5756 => 0.89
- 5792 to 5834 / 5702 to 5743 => 1.11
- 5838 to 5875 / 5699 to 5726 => 0.92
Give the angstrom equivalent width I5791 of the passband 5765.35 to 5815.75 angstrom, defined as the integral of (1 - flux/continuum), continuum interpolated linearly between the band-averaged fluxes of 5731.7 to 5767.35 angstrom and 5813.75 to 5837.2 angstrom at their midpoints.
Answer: -2.6 angstrom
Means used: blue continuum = 42.3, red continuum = 38.8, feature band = 42.4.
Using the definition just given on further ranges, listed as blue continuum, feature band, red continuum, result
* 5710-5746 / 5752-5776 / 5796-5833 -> -1.0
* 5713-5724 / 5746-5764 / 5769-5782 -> -2.1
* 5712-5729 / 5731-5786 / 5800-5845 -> -4.1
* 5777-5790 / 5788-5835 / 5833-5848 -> -1.8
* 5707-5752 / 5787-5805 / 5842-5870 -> -4.1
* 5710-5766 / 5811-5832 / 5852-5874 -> -2.5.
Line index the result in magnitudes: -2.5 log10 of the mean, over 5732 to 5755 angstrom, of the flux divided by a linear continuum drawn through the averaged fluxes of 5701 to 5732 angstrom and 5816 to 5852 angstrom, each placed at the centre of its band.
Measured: -0.12 mag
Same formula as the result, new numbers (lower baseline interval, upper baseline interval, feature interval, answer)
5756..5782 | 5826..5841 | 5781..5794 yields -0.02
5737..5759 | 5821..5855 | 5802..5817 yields -0.11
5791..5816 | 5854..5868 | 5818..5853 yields -0.05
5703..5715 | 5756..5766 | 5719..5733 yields 0.07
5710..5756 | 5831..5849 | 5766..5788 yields -0.01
